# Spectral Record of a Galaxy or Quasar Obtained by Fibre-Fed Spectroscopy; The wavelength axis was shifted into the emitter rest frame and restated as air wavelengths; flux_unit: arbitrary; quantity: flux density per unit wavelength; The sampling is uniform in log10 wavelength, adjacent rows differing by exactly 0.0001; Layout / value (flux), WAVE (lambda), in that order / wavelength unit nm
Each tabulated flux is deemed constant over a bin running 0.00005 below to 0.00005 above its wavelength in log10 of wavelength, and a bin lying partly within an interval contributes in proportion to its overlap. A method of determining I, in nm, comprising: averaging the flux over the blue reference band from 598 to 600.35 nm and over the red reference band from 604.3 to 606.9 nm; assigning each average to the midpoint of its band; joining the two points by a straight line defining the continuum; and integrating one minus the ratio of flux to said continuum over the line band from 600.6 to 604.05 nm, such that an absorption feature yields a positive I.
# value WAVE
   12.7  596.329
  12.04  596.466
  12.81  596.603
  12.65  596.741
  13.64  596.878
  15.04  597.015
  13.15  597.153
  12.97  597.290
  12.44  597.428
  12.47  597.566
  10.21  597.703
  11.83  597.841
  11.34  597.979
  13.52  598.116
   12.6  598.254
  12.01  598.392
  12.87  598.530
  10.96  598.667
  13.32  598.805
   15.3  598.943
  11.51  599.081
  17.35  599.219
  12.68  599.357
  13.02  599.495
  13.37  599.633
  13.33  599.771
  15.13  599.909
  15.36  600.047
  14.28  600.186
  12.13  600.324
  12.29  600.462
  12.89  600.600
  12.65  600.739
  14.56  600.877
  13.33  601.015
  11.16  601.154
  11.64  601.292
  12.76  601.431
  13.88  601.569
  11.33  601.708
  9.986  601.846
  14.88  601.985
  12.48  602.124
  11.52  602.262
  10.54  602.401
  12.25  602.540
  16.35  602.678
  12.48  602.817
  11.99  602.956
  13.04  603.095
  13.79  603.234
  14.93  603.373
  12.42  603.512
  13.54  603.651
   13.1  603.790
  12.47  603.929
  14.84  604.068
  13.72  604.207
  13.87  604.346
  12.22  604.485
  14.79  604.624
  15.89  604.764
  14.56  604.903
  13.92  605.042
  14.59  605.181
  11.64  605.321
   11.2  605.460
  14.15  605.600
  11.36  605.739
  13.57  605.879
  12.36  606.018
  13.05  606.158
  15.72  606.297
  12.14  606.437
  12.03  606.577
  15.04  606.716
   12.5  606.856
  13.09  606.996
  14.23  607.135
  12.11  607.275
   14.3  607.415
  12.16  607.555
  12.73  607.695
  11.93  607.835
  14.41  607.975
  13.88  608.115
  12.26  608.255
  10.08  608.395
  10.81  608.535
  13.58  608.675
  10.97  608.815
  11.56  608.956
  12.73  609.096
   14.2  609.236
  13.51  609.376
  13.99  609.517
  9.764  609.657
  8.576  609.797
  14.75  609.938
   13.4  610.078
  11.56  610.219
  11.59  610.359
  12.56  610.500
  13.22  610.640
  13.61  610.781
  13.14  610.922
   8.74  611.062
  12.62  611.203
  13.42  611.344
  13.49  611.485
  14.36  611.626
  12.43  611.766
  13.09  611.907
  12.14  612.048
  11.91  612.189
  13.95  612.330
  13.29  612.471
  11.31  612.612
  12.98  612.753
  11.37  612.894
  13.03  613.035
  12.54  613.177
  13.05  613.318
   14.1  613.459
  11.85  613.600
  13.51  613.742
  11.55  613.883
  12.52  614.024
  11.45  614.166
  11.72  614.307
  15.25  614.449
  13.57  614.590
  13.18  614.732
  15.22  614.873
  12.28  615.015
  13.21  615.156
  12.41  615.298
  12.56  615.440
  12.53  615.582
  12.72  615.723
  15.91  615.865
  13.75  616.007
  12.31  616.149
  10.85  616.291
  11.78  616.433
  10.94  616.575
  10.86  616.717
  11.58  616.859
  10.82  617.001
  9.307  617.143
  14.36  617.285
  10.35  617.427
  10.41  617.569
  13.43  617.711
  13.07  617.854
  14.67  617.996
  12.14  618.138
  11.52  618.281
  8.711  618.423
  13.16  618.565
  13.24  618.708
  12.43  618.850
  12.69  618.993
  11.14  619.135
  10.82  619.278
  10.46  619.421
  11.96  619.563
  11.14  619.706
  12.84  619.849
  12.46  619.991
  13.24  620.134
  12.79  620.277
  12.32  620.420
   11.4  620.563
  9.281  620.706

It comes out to 0.15 nm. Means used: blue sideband 13.4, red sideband 13.4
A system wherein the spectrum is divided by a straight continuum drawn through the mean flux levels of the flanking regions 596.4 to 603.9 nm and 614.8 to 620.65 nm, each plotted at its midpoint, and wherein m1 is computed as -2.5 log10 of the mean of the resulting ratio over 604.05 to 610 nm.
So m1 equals -0.03 mag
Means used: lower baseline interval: 12.9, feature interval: 13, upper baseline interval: 12.2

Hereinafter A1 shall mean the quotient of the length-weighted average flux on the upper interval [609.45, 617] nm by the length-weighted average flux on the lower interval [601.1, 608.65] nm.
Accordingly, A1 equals 0.97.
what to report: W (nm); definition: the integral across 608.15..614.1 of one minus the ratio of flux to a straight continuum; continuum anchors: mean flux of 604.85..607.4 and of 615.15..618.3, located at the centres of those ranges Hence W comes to 0.13 nm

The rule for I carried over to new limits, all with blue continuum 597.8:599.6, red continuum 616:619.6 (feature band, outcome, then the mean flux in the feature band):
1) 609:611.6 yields -0.059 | 12.5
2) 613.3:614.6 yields -0.088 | 12.8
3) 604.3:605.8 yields -0.108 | 13.5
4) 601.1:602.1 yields 0.041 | 12.3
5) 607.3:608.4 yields -0.040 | 12.8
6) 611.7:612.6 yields -0.043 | 12.7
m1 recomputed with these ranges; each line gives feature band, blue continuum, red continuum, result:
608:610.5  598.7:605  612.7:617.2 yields 0.05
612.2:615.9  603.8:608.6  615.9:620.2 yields -0.05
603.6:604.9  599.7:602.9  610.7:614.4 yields -0.08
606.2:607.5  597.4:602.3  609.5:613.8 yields -0.06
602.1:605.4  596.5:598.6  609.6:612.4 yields -0.07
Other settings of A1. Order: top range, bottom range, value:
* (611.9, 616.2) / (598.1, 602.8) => 0.99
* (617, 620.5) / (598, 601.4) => 0.91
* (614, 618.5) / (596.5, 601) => 0.94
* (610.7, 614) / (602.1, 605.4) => 0.95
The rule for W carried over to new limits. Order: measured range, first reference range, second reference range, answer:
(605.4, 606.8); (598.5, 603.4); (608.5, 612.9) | -0.03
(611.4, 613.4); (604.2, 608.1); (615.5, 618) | -0.03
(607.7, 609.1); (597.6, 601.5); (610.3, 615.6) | 0.07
